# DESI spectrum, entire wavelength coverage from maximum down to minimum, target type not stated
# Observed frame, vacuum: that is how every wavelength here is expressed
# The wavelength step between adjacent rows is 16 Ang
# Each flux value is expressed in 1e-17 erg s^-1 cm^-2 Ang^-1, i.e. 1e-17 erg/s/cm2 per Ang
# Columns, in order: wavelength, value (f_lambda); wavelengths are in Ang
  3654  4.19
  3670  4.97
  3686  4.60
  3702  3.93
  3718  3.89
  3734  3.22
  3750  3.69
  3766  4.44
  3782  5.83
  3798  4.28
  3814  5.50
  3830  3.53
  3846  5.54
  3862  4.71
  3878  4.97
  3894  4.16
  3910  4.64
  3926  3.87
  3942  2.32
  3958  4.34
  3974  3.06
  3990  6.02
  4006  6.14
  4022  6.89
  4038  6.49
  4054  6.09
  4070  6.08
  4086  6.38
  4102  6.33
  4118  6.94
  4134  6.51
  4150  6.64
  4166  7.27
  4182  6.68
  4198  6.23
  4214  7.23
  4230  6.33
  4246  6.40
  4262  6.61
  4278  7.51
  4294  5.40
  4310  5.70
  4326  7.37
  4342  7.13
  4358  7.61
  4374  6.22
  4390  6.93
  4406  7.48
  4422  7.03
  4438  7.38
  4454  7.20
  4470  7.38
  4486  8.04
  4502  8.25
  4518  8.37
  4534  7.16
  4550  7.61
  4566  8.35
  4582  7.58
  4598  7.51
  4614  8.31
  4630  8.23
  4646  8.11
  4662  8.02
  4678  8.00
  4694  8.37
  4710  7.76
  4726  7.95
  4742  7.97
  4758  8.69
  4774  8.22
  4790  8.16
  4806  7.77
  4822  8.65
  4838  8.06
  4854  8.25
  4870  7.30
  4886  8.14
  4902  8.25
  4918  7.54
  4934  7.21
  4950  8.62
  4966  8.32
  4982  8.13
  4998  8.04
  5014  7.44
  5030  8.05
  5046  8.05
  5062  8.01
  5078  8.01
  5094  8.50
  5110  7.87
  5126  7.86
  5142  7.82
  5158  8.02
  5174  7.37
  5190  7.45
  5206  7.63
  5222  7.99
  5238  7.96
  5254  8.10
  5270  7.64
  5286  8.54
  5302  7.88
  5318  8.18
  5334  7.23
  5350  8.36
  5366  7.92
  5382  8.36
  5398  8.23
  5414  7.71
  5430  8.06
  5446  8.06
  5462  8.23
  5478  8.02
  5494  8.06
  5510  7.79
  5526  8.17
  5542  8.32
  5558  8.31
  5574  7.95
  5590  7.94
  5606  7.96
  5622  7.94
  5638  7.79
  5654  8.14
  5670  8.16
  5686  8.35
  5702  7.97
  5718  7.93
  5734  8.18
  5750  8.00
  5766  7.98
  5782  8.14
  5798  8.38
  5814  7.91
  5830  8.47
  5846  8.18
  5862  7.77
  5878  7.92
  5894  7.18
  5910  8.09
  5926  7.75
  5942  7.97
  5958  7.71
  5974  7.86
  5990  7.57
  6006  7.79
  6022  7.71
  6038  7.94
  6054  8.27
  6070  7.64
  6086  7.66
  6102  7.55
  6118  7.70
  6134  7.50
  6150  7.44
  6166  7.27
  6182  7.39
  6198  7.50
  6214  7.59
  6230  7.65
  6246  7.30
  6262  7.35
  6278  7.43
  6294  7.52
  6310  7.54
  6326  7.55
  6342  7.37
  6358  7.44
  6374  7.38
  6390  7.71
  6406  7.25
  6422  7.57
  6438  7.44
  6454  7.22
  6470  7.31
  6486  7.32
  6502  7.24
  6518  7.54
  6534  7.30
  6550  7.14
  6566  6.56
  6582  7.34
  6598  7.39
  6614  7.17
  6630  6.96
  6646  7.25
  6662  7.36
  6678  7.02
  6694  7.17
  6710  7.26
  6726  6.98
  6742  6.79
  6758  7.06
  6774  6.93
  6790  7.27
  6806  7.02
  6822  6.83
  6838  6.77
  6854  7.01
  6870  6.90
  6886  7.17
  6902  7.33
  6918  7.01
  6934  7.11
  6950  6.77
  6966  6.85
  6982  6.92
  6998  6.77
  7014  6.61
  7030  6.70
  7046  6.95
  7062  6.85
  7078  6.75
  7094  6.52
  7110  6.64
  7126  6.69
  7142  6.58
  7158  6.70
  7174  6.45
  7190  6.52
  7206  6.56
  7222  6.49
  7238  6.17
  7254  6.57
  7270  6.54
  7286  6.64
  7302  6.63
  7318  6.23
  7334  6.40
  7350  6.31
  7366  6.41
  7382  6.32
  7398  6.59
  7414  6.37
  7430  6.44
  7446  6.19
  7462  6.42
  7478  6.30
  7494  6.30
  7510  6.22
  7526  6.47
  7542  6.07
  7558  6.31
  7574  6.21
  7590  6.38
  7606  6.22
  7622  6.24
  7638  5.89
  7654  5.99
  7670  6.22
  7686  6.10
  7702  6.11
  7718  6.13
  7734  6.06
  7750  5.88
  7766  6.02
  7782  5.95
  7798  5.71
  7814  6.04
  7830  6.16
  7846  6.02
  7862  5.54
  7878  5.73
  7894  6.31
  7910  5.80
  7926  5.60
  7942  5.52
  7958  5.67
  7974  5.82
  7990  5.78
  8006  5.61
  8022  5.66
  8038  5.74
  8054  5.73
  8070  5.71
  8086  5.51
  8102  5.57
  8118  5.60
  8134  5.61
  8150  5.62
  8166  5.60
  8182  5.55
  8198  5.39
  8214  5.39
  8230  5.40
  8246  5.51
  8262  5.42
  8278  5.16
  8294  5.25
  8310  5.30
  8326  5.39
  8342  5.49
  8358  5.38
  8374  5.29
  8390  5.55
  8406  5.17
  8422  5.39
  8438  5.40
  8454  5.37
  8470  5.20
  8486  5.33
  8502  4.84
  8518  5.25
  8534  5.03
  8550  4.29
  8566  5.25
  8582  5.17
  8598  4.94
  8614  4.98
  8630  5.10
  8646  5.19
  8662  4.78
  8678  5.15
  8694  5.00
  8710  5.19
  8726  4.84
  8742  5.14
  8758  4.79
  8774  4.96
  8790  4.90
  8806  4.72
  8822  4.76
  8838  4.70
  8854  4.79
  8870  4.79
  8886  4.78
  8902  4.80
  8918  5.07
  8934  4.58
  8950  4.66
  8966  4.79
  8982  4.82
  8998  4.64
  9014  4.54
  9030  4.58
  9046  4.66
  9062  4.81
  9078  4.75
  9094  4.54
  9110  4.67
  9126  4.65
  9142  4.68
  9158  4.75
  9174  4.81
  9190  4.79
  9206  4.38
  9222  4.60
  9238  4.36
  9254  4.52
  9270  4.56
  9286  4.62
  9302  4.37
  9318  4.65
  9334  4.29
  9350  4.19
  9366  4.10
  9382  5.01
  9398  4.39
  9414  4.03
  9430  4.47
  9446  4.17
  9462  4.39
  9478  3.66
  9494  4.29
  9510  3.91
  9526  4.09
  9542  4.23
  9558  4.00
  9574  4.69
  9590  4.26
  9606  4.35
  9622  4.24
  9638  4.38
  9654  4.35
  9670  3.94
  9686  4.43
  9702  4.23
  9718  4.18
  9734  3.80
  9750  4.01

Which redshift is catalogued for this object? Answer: 0.00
